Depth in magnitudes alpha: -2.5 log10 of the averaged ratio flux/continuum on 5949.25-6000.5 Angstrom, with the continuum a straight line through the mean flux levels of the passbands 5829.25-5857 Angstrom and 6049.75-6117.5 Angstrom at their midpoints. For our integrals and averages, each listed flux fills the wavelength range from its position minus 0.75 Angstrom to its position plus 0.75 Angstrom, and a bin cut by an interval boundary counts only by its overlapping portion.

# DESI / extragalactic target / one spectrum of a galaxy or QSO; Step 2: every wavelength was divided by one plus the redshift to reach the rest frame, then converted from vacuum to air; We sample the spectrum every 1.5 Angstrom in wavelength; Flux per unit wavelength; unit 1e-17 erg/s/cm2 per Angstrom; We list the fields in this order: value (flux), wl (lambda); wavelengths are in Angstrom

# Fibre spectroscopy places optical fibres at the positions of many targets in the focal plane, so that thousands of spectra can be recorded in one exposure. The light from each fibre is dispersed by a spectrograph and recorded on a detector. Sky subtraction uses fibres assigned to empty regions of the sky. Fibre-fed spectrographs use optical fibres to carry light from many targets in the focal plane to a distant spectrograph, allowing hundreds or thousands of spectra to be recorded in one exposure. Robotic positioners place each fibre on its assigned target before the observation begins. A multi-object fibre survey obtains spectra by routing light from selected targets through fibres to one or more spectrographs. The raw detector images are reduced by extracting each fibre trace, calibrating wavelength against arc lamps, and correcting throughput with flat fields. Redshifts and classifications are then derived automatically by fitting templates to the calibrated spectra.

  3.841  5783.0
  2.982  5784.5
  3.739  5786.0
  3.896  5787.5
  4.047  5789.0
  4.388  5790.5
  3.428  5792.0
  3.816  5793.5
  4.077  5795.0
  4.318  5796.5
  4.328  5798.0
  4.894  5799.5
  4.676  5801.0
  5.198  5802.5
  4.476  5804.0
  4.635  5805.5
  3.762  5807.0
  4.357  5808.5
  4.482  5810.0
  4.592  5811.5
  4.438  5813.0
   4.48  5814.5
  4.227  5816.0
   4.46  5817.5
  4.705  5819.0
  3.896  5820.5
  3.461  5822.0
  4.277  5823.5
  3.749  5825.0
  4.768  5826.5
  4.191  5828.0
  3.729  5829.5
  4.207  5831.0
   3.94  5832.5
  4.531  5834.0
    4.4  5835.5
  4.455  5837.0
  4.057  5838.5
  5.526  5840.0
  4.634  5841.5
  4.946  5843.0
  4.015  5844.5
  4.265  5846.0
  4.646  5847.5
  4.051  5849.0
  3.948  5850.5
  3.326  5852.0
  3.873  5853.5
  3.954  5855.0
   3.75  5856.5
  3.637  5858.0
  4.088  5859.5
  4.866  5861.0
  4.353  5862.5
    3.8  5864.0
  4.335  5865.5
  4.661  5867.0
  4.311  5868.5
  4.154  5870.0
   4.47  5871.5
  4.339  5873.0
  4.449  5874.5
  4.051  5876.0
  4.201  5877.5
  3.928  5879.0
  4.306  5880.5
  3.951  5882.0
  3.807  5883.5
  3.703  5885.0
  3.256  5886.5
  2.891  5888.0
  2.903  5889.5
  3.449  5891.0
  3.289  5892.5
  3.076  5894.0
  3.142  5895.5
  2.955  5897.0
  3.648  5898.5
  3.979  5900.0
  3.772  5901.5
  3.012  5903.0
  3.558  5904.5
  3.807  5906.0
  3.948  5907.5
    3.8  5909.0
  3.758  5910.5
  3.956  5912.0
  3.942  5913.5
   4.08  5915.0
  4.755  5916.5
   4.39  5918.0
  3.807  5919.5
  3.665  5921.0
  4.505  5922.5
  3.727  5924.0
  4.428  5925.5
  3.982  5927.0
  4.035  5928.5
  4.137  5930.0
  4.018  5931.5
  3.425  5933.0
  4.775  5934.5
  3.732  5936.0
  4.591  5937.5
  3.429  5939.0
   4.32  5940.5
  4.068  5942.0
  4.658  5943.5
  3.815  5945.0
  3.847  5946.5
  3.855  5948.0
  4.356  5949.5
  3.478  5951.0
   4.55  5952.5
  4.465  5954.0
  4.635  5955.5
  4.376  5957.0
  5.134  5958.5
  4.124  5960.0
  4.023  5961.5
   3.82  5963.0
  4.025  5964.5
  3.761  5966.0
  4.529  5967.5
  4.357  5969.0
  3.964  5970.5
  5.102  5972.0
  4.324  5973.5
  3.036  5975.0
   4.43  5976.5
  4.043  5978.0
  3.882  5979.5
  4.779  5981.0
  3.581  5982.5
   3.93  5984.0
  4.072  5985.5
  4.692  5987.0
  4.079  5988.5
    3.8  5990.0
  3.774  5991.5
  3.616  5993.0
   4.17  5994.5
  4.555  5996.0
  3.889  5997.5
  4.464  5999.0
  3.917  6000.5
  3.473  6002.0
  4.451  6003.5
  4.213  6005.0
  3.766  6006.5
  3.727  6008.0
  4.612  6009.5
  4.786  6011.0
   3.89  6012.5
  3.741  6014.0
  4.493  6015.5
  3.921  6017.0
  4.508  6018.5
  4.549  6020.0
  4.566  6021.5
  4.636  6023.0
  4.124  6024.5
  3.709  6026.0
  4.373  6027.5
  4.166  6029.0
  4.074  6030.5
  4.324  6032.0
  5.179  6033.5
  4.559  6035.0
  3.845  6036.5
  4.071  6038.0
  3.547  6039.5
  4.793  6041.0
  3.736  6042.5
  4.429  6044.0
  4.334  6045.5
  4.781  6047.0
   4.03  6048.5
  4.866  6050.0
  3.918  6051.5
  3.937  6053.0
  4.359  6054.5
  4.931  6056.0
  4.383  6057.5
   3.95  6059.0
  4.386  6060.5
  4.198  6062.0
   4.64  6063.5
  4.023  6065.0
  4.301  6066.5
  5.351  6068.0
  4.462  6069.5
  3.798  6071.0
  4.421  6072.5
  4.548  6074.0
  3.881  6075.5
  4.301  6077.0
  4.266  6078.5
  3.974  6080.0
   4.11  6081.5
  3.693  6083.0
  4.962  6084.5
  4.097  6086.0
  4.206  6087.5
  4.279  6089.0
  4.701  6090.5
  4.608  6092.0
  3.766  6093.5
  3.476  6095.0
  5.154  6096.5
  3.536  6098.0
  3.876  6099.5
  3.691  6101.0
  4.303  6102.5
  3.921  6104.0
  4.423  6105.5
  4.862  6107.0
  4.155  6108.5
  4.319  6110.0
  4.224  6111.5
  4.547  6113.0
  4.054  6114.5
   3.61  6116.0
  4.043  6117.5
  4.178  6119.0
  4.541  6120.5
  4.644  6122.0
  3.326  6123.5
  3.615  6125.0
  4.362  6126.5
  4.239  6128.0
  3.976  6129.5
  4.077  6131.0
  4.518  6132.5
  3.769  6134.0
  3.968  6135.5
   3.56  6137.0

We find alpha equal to 0.02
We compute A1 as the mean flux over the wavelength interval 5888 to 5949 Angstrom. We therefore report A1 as 3.84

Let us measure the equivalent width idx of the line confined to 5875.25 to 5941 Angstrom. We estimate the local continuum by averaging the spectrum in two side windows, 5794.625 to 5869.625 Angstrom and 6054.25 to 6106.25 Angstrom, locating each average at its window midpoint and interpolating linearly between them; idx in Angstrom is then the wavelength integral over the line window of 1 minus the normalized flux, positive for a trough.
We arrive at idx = 7.2 Angstrom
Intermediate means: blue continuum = 4.3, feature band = 3.81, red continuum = 4.26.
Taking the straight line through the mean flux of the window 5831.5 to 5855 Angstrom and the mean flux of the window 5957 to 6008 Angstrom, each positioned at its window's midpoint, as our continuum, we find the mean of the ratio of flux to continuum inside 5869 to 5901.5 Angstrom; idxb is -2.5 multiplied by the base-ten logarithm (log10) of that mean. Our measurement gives 0.14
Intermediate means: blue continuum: 4.3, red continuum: 4.11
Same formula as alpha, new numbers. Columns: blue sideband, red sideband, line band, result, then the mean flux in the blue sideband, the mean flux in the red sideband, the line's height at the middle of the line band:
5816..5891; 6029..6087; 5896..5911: 0.154 mag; 4.12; 4.3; 4.16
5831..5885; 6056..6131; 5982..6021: 0.029 mag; 4.22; 4.22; 4.22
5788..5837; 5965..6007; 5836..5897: 0.057 mag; 4.28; 4.1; 4.22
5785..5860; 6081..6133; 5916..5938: 0.024 mag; 4.23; 4.17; 4.21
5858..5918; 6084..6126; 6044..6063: -0.062 mag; 3.87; 4.18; 4.11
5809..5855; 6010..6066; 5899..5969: 0.057 mag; 4.27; 4.29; 4.28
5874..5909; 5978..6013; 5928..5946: -0.071 mag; 3.61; 4.09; 3.82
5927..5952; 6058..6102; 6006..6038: -0.029 mag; 4.04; 4.23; 4.15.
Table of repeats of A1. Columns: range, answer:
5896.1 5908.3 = 3.58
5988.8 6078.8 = 4.24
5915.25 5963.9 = 4.15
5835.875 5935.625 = 3.98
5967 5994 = 4.11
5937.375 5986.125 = 4.16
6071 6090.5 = 4.23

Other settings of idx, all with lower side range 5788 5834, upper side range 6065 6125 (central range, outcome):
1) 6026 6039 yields -0.2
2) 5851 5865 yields 1.0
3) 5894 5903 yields 1.8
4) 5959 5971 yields 0.4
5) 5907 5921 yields 0.7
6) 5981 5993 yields 0.6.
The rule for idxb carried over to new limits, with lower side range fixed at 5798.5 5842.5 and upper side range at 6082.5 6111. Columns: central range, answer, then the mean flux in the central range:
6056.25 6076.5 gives -0.03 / 4.35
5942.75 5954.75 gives 0.05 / 4.13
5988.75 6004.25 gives 0.07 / 4.01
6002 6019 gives 0.03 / 4.16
